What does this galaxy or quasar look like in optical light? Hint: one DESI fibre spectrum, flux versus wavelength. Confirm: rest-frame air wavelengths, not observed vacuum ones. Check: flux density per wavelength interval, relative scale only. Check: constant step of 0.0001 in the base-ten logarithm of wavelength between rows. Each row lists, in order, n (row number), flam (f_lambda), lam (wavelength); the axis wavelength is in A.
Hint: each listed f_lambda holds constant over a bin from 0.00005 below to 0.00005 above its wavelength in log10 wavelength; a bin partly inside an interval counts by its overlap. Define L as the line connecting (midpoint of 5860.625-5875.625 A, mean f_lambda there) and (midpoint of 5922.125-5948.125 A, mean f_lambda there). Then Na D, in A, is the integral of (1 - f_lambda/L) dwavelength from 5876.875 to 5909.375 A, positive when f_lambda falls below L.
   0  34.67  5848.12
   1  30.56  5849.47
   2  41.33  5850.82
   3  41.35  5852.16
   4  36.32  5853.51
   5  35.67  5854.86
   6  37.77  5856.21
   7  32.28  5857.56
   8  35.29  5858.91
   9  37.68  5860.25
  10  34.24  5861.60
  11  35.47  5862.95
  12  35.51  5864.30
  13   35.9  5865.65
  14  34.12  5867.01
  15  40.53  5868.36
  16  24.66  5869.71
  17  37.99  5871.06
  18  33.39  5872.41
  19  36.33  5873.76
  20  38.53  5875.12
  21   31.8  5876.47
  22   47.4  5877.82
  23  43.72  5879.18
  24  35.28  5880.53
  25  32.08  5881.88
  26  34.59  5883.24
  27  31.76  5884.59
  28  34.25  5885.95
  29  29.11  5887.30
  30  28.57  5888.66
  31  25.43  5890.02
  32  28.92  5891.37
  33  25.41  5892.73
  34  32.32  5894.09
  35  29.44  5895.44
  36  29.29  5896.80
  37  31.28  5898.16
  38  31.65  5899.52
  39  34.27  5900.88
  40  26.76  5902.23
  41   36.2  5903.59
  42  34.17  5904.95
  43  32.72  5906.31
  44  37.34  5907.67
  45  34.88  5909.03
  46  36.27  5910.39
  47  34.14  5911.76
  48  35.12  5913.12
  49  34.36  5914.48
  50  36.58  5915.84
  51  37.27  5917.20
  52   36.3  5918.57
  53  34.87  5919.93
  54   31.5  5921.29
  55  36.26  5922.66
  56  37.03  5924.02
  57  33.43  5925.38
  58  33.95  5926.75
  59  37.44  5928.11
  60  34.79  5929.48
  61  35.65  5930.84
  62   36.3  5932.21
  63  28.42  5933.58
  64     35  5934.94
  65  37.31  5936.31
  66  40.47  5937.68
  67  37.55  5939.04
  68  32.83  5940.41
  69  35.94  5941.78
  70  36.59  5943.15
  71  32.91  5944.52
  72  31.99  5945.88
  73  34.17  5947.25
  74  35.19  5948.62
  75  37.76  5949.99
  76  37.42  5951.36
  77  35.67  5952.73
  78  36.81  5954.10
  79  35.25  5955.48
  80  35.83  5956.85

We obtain 2.2 A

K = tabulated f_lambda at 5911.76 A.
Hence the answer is 34.14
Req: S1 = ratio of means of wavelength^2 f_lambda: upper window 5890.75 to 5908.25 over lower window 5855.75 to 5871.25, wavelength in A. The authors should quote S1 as 0.91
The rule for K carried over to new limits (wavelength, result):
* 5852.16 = 41.35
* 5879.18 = 43.72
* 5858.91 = 35.29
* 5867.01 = 34.12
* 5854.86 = 35.67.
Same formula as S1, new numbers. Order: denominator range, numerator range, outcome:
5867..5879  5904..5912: 0.97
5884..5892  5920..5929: 1.19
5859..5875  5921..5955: 1.03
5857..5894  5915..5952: 1.06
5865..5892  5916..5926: 1.05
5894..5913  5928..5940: 1.09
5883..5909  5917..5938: 1.14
